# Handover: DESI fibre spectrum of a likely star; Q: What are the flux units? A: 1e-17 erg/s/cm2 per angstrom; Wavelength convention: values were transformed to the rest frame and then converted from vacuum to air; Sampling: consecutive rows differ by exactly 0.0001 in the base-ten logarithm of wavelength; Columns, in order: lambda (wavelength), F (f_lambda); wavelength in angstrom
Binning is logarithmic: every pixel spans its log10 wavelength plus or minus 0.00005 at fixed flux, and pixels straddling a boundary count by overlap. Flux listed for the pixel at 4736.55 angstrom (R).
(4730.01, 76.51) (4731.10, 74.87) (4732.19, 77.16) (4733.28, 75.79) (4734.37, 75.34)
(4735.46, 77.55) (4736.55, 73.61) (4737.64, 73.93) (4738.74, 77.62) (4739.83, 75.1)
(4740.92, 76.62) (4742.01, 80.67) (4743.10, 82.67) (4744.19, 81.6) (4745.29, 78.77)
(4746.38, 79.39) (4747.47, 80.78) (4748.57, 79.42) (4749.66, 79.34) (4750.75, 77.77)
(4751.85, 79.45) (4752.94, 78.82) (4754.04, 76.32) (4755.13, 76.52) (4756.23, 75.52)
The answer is 73.61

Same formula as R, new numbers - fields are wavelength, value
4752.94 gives 78.82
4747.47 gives 80.78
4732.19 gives 77.16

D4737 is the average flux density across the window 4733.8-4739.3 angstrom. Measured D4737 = 75.5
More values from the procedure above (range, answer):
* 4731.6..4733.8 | 76.4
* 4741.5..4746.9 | 80.6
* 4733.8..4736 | 76.4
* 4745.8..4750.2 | 79.8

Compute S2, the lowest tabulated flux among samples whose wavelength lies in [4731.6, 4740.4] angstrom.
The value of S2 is 73.61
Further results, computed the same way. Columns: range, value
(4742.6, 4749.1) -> 78.77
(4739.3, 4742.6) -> 75.1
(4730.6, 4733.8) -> 74.87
